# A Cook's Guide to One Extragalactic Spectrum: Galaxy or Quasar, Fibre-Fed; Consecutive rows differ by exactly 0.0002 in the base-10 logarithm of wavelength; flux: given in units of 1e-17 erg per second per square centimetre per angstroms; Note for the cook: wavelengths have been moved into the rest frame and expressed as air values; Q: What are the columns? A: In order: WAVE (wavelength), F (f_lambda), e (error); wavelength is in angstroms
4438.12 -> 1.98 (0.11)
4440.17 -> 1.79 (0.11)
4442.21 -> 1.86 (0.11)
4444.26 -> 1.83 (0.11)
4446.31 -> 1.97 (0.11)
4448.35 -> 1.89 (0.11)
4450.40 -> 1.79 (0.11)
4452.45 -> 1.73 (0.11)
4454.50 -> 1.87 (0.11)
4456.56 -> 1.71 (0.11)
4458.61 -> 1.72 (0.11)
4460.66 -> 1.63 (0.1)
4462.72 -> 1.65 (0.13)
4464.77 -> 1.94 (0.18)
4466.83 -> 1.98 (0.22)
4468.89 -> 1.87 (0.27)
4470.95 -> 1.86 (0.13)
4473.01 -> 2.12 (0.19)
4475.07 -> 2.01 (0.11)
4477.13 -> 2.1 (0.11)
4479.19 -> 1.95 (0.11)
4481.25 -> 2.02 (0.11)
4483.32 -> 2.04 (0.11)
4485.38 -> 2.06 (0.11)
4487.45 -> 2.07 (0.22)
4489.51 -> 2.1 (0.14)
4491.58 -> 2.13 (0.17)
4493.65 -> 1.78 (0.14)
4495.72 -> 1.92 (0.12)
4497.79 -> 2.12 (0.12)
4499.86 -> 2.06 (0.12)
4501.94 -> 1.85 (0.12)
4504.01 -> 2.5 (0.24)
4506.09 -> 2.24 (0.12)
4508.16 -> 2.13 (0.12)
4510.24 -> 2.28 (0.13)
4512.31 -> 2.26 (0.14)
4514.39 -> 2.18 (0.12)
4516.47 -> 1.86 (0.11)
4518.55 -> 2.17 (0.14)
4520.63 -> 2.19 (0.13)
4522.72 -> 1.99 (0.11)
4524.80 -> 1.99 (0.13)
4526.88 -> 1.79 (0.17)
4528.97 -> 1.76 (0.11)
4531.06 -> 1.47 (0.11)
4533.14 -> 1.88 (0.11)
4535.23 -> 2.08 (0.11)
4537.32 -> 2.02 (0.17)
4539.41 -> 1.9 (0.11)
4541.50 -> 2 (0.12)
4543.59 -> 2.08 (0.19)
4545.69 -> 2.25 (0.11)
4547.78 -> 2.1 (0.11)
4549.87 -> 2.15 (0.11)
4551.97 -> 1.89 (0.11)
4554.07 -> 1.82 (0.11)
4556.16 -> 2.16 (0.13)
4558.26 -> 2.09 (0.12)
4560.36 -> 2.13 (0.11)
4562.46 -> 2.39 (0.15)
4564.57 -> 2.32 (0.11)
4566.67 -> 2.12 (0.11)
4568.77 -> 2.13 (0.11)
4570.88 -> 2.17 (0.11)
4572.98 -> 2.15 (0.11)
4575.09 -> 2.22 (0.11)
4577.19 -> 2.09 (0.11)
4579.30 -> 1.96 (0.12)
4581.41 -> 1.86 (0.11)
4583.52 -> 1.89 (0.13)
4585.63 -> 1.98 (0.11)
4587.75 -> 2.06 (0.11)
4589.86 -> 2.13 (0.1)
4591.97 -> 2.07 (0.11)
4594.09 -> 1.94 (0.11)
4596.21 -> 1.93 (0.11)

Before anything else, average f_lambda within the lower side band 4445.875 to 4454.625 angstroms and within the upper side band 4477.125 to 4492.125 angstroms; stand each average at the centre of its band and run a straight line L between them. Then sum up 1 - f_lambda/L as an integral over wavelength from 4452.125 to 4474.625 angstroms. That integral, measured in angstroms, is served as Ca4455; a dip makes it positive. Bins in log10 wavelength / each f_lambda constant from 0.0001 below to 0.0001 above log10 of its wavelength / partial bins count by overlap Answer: 1.1 angstroms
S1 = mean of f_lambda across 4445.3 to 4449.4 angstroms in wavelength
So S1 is 1.93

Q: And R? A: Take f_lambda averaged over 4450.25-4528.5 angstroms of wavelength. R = 1.99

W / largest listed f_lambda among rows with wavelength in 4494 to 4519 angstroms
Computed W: 2.5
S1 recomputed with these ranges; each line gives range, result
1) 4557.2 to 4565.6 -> 2.23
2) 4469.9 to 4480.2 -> 2.01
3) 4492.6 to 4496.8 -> 1.85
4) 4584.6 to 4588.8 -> 2.02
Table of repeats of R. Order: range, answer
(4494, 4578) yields 2.07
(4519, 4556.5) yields 1.97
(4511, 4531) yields 2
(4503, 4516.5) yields 2.23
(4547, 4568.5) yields 2.12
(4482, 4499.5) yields 2.03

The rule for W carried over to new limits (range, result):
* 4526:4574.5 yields 2.39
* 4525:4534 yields 1.88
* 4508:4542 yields 2.28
